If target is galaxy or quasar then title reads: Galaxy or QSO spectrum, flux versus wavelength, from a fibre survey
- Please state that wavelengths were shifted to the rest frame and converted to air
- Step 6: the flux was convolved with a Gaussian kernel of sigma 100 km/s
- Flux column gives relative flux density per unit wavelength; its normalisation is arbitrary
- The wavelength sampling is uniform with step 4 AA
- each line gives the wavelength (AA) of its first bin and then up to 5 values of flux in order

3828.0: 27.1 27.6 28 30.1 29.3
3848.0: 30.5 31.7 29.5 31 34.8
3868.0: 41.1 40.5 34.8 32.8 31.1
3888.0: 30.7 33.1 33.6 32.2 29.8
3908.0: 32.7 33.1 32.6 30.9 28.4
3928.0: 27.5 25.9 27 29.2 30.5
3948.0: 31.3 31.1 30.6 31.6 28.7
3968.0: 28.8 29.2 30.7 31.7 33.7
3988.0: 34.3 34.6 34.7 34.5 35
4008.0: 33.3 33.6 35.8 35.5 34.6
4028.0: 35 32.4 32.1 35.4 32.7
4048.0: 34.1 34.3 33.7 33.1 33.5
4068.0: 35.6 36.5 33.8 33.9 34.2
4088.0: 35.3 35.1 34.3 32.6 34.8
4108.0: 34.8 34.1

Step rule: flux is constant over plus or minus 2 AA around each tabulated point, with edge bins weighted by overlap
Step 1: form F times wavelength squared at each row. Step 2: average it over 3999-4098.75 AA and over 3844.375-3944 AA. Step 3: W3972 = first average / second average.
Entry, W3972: 1.2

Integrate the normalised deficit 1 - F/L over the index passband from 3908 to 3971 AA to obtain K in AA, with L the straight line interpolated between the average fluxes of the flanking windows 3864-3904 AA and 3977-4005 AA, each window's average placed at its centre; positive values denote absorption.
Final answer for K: 7.7 AA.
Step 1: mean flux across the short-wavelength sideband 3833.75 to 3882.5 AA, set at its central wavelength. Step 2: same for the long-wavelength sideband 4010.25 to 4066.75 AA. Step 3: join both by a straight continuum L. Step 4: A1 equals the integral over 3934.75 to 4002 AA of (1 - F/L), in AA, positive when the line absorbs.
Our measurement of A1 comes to 4.4 AA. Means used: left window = 32.8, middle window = 31.4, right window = 34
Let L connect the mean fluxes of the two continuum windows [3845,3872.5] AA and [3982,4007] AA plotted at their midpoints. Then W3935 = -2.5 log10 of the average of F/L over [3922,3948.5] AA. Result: 0.20 mag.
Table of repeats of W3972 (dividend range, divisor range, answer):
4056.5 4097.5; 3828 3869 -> 1.25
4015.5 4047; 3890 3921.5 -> 1.13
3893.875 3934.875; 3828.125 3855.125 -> 1.08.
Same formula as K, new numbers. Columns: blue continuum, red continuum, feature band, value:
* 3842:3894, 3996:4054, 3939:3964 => 2.3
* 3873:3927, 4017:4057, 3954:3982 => 2.4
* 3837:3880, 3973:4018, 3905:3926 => 1.2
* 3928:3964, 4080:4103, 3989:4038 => -4.0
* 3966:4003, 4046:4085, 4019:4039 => -0.3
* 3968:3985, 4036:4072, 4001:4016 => -1.0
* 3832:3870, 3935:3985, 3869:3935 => -2.0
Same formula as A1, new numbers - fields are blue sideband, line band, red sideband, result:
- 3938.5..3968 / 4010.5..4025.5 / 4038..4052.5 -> -0.9 AA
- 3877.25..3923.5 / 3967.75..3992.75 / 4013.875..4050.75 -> 1.0 AA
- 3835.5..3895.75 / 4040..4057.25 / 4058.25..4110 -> 0.1 AA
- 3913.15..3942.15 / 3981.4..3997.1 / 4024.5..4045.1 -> -1.3 AA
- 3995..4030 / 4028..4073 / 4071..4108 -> 0.8 AA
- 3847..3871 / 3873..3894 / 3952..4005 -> 0.2 AA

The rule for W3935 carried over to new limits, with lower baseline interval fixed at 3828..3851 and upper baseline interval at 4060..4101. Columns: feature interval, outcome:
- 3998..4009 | -0.05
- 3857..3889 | -0.16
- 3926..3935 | 0.16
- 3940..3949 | 0.03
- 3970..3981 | 0.06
